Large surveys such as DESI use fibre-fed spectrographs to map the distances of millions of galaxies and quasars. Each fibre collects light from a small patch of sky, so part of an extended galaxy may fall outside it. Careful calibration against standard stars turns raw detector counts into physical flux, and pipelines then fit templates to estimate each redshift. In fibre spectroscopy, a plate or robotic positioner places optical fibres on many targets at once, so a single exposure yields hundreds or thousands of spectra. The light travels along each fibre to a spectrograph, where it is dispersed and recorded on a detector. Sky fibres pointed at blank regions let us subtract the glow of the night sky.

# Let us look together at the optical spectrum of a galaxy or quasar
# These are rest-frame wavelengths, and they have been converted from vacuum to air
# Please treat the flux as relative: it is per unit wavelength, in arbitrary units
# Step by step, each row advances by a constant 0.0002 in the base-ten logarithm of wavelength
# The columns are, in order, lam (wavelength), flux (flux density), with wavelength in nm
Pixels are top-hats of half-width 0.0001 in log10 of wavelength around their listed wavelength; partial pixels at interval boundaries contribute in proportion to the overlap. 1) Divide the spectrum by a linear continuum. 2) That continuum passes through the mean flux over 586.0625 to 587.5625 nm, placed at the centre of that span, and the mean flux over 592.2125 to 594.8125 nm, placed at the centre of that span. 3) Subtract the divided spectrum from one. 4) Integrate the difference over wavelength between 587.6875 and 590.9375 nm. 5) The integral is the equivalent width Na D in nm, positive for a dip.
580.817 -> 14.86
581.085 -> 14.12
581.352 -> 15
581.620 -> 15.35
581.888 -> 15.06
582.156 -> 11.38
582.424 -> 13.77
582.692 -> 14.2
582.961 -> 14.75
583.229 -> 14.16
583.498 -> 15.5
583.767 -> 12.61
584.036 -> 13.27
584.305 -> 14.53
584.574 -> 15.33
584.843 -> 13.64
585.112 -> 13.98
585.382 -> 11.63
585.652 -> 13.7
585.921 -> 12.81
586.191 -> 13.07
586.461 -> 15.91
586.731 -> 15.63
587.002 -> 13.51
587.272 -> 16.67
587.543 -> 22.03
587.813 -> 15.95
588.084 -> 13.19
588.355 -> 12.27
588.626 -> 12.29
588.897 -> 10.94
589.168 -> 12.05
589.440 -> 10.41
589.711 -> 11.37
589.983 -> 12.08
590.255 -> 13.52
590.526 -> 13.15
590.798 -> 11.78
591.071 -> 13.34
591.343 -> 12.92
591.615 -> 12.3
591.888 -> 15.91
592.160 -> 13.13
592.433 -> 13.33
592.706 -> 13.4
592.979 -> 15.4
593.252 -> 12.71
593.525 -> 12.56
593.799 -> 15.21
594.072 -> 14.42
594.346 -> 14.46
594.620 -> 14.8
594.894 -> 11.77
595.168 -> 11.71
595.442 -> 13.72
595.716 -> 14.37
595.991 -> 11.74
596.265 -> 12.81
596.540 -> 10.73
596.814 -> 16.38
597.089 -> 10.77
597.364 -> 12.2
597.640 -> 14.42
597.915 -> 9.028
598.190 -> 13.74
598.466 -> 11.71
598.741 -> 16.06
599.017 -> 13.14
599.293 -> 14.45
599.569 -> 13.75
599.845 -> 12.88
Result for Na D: 0.57 nm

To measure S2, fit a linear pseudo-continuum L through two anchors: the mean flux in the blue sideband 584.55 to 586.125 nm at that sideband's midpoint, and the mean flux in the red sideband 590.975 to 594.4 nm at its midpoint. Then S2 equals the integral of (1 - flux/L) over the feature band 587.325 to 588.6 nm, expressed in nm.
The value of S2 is -0.198 nm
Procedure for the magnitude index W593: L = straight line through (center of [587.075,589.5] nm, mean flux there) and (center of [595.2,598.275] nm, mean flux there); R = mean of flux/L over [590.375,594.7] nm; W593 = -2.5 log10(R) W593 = -0.02 mag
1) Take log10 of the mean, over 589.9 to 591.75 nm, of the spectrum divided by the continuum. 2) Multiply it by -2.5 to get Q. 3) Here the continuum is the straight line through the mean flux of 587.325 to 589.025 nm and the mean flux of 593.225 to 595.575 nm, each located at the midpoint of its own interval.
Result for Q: 0.11 mag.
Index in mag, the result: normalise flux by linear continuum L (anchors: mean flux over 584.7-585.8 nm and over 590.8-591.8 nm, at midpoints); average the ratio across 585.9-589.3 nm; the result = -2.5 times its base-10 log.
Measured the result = -0.10 mag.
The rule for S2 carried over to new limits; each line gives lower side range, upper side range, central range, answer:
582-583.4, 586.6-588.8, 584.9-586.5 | 0.130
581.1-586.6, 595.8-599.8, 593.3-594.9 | -0.092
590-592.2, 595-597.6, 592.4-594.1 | -0.109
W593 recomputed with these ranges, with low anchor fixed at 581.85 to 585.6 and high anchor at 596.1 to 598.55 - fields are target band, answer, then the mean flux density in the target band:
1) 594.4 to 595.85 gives -0.06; 13.3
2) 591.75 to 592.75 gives -0.08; 14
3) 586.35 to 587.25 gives -0.13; 15.2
